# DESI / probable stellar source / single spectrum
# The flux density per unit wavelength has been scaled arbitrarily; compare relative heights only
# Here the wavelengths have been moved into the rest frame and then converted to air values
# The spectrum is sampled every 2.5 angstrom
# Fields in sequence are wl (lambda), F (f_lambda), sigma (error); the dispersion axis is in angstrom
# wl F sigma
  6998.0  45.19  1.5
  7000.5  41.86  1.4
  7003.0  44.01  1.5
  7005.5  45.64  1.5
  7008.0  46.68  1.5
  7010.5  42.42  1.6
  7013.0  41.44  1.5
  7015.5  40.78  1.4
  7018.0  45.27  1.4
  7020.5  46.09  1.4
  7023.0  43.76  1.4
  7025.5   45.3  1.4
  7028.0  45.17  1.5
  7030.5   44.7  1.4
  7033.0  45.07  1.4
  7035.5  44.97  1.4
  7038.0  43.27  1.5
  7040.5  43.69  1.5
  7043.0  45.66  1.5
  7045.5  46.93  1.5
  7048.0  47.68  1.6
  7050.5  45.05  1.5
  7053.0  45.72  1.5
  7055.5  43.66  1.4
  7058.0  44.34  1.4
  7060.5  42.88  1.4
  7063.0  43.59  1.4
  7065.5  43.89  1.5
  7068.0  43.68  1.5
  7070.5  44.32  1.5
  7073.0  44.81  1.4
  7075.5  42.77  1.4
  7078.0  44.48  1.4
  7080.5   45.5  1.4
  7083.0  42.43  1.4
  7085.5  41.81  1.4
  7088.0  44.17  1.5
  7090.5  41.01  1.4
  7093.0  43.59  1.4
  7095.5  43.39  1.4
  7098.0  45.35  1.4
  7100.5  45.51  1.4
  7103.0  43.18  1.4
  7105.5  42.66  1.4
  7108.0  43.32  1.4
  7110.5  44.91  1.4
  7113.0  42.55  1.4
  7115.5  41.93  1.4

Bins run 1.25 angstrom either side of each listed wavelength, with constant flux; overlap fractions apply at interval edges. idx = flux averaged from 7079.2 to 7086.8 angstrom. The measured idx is 43.3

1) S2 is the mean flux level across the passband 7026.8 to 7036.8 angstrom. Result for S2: 45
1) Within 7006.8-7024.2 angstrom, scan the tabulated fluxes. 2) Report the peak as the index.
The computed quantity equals 46.68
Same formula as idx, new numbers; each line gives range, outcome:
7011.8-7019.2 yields 42.5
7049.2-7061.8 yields 44.3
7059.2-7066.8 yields 43.5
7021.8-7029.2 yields 44.7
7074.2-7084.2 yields 43.8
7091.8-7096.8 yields 43.5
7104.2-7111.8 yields 43.6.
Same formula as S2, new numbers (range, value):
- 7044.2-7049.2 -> 47.3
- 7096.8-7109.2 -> 44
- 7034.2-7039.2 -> 44.1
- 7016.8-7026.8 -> 45.1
